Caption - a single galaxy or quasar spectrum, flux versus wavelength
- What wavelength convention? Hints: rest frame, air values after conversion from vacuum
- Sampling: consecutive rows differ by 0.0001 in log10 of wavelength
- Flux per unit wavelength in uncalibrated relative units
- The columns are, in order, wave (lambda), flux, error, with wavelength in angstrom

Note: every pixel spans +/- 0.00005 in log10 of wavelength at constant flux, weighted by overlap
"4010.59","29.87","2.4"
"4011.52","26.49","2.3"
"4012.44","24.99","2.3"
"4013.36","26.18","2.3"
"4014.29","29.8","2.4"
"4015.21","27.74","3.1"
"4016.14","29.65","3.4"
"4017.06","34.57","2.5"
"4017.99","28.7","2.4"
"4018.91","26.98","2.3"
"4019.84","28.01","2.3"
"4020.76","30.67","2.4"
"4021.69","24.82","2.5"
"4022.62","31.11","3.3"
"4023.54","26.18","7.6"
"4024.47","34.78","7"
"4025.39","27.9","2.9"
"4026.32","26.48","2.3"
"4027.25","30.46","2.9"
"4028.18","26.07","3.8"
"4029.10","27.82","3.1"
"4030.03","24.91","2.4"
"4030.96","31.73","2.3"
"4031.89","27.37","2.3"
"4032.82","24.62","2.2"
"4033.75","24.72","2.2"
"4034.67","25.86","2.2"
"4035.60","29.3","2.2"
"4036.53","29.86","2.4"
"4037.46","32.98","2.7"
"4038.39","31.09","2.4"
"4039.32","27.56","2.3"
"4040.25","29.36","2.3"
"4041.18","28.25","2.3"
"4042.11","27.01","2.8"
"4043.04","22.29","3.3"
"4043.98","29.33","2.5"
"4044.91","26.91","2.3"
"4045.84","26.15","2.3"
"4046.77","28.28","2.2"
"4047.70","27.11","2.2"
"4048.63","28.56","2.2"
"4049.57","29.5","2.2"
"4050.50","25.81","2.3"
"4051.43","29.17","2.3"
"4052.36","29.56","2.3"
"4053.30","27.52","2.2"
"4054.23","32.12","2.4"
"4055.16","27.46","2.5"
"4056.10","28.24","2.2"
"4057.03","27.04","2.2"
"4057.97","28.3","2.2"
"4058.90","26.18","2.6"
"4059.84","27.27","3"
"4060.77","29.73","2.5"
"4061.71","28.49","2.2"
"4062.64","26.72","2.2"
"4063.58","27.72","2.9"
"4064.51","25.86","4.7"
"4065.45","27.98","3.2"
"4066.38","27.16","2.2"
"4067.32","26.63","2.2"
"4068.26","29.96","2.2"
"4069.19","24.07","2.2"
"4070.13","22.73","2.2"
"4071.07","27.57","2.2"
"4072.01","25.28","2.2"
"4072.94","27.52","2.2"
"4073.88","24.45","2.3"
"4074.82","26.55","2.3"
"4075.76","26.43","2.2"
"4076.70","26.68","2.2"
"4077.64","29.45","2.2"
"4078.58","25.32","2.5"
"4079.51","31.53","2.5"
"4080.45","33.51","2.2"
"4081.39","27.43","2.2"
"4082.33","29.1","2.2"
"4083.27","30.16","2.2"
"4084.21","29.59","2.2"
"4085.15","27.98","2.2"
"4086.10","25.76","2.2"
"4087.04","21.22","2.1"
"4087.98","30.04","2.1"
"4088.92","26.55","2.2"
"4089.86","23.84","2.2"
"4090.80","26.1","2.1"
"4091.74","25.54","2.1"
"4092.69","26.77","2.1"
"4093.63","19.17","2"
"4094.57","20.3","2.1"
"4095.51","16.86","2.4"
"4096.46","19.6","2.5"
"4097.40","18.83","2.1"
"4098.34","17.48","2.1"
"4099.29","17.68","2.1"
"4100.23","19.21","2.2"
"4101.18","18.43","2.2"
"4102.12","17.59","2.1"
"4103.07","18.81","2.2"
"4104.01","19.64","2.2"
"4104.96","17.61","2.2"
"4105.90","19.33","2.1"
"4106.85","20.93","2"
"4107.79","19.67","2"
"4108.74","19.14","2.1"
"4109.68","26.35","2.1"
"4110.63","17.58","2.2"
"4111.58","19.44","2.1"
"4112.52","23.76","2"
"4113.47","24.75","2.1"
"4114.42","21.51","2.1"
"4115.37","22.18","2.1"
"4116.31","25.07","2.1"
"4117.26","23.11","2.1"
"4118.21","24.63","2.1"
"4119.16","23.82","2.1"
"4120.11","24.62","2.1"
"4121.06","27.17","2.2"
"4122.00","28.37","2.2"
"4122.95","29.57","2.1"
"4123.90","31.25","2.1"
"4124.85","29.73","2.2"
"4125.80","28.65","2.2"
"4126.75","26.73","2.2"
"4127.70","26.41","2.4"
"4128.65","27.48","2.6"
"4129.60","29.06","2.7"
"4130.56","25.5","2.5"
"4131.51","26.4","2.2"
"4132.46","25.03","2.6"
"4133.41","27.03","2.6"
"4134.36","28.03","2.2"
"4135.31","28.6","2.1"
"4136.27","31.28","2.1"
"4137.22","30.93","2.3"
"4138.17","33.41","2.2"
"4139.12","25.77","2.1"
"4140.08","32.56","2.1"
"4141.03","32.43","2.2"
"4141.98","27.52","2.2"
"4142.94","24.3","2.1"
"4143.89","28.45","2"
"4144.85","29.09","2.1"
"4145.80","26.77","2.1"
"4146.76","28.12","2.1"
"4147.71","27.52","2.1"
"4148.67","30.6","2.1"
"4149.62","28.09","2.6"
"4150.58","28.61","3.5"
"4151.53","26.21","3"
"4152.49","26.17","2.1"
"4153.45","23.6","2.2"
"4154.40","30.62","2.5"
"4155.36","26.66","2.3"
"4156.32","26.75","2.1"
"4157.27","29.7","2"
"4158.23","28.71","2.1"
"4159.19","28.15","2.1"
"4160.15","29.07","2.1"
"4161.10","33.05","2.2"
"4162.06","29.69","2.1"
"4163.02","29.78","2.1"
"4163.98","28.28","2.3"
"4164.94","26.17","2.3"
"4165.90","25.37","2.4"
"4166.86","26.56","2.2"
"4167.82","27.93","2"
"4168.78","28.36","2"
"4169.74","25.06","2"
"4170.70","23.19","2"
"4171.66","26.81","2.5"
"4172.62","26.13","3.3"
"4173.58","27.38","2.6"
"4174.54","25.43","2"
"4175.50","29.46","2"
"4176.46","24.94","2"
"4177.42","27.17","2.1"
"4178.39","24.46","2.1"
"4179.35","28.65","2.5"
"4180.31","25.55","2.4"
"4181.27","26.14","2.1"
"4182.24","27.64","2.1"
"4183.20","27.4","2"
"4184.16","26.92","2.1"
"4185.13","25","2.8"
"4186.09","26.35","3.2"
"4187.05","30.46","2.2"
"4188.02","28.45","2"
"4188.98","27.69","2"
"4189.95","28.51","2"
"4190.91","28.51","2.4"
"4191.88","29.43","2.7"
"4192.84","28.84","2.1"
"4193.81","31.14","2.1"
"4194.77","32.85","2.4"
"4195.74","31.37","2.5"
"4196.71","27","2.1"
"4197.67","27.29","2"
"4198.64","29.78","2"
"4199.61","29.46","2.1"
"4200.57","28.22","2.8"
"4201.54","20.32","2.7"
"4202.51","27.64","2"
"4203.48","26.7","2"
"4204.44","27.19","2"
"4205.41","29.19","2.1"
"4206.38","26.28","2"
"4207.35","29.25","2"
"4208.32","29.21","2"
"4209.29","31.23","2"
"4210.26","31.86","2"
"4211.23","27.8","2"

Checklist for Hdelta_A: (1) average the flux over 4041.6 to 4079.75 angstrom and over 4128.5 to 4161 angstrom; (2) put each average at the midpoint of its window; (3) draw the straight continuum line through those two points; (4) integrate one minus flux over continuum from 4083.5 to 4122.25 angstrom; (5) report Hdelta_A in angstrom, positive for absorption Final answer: 7.6 angstrom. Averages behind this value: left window 27.3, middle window 22.4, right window 28.2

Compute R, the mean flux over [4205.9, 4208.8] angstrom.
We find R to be 28.2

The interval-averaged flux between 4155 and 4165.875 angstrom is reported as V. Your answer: 28.6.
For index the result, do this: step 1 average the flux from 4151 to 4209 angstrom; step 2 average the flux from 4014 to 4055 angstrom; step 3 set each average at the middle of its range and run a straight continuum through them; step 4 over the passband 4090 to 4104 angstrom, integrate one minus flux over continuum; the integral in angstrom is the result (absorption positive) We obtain 3.9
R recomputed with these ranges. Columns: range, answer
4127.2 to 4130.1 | 27.6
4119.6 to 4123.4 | 27.4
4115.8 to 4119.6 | 24.2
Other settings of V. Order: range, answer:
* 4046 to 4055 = 28.5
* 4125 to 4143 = 28.4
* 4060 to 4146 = 25.5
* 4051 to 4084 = 27.8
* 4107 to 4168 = 27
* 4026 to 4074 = 27.6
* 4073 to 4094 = 27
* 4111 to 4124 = 24.7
